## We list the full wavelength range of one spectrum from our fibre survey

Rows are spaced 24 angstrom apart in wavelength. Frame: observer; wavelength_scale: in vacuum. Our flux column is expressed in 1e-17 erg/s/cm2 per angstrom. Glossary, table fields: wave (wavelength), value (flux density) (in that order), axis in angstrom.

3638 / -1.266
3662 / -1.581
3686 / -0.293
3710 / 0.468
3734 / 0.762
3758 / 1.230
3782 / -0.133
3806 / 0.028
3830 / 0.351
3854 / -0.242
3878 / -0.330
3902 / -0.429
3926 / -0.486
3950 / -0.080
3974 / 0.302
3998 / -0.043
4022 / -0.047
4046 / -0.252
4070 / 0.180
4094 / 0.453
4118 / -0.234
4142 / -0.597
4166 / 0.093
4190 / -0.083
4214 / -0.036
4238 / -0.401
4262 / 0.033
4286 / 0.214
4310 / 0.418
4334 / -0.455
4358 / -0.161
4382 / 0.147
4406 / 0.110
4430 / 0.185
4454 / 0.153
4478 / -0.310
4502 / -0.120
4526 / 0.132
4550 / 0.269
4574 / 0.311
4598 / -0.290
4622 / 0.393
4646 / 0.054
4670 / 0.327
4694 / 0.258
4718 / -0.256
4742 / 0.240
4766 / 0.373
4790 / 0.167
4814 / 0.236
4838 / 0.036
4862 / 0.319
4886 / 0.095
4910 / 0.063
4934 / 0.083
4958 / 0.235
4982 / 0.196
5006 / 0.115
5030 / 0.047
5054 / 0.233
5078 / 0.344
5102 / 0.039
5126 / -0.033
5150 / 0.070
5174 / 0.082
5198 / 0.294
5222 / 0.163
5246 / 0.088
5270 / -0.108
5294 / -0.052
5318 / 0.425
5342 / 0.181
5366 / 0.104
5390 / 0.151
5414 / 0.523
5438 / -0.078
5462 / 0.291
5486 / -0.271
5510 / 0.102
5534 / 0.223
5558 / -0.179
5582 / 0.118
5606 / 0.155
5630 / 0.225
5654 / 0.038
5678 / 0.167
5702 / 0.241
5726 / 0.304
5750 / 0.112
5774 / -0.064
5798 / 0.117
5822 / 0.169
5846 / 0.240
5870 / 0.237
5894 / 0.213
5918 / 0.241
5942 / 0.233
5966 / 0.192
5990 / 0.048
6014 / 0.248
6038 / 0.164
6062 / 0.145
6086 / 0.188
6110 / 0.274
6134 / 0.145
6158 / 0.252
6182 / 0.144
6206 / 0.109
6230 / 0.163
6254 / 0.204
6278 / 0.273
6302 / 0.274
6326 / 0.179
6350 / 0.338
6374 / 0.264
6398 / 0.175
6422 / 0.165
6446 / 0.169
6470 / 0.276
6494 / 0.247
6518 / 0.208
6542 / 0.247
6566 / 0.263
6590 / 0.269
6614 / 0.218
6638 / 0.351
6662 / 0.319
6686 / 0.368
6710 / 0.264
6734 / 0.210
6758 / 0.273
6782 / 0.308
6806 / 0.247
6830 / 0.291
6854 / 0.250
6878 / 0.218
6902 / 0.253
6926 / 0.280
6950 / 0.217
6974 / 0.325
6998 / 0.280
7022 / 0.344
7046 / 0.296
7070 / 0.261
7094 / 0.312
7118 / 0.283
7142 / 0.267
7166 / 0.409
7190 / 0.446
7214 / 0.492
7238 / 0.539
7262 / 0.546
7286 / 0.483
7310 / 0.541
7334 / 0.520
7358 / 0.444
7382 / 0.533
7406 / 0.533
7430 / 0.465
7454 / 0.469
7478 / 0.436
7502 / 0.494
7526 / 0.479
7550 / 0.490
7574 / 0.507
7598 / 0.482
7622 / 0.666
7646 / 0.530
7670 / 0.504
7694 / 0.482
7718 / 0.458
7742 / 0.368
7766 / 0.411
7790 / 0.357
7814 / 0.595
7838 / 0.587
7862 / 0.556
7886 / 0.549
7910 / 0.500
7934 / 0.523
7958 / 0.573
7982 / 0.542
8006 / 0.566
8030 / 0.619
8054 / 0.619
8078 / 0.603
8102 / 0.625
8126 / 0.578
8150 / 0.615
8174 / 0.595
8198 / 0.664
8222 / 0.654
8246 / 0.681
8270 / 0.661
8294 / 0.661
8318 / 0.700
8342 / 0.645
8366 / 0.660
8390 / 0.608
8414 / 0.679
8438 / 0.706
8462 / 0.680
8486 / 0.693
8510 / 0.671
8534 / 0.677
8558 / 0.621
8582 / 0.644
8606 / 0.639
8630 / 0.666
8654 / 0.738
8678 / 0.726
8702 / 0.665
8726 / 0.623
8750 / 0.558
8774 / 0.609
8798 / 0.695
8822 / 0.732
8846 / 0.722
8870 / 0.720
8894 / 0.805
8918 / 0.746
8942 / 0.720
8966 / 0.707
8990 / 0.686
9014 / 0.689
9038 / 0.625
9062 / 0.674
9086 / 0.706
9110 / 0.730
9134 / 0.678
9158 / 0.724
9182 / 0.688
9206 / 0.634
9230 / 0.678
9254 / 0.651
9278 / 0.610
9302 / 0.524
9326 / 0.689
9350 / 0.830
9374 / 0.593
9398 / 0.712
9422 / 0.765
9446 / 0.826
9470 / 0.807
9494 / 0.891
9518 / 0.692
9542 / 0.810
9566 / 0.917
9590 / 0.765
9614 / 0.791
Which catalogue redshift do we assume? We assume 0.80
